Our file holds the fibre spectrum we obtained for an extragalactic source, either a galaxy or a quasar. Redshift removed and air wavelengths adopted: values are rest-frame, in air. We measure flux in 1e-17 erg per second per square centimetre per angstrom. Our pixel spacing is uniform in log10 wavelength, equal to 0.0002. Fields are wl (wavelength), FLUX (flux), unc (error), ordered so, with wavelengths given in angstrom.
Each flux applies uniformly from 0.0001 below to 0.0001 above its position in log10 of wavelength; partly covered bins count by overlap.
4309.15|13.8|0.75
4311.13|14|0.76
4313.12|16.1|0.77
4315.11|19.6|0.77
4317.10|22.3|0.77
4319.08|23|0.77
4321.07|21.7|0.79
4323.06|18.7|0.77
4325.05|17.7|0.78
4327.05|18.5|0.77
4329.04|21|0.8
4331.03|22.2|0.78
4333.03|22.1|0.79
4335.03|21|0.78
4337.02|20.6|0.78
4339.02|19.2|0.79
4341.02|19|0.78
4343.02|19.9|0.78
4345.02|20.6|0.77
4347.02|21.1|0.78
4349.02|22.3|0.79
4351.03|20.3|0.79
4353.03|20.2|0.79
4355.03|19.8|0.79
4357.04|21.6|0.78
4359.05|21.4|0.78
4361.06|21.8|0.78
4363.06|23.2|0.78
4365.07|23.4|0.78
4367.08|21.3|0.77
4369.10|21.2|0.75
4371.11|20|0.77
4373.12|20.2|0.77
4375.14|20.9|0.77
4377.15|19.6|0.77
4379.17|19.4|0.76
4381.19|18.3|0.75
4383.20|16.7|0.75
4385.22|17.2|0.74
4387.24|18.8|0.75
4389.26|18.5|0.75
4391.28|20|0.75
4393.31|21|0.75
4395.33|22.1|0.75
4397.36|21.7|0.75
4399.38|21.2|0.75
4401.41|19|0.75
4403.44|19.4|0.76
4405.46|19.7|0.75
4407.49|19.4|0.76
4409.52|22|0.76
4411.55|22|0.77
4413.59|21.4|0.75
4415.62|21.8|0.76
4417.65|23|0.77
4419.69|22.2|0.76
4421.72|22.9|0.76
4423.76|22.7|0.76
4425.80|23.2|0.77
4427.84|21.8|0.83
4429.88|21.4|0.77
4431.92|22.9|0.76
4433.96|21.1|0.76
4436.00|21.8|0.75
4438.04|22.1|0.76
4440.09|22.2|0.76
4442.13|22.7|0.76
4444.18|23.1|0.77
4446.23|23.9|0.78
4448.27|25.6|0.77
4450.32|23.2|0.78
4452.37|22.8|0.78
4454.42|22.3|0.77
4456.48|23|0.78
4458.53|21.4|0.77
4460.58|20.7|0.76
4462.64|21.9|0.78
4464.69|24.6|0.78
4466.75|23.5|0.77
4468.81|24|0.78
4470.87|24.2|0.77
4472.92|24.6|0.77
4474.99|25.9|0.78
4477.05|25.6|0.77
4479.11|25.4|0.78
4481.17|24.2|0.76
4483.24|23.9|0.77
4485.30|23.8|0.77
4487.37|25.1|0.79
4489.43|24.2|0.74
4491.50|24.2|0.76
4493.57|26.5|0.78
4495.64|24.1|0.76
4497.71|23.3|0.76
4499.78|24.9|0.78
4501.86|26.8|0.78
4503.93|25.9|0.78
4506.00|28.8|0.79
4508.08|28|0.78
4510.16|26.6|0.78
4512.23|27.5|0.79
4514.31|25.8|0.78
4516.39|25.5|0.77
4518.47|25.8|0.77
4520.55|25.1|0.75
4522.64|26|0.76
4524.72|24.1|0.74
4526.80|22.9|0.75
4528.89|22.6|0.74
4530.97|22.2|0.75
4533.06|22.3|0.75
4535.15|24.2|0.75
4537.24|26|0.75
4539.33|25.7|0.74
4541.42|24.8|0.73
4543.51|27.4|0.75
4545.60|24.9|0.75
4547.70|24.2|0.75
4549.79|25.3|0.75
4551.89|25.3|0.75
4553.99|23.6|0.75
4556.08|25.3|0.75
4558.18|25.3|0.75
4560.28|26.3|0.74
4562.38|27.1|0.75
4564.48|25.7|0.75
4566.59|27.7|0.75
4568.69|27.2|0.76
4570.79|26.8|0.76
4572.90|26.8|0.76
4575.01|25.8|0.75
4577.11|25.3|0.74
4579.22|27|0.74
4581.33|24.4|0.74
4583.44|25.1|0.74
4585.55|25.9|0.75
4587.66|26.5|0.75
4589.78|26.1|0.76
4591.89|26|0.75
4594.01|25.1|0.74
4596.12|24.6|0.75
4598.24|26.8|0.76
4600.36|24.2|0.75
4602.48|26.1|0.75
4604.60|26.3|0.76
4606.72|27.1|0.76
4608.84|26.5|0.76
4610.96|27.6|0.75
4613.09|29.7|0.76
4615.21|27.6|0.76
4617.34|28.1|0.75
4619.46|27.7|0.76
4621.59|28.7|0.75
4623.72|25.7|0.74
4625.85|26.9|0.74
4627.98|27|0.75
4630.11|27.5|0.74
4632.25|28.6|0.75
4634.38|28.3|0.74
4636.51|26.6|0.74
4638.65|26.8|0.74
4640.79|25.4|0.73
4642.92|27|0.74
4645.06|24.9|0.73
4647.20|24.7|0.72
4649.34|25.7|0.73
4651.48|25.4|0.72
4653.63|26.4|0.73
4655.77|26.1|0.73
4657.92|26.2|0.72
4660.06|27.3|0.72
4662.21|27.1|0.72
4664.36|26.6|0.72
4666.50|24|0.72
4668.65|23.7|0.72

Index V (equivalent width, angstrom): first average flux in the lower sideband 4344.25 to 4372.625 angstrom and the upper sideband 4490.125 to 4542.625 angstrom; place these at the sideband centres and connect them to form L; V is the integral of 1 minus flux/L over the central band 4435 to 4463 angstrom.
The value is 1.0 angstrom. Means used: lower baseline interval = 21.3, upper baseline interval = 25.2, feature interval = 22.6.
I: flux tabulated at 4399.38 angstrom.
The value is 21.2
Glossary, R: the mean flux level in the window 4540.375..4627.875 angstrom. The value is 26.2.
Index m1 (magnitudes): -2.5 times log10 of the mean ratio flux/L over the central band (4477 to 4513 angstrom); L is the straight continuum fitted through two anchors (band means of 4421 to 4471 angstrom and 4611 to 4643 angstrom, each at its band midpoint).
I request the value -0.064 mag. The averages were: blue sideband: 22.7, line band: 25.5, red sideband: 27.5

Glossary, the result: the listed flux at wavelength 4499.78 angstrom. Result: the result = 24.9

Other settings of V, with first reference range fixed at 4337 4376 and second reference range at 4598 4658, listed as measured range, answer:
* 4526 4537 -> 0.7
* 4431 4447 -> 0.2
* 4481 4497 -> -0.5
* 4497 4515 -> -1.7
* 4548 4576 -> -0.7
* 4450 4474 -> 0.2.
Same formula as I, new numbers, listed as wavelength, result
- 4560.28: 26.3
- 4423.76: 22.7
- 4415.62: 21.8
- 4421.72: 22.9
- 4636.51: 26.6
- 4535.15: 24.2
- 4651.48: 25.4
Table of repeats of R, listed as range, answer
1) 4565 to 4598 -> 26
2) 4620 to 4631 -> 27.2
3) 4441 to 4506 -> 24.1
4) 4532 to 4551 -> 25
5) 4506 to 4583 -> 25.5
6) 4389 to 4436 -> 21.4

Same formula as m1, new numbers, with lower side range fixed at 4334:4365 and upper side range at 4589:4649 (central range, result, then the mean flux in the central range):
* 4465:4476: -0.04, 24.4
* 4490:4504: -0.04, 25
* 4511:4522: -0.06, 26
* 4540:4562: 0.00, 25.3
